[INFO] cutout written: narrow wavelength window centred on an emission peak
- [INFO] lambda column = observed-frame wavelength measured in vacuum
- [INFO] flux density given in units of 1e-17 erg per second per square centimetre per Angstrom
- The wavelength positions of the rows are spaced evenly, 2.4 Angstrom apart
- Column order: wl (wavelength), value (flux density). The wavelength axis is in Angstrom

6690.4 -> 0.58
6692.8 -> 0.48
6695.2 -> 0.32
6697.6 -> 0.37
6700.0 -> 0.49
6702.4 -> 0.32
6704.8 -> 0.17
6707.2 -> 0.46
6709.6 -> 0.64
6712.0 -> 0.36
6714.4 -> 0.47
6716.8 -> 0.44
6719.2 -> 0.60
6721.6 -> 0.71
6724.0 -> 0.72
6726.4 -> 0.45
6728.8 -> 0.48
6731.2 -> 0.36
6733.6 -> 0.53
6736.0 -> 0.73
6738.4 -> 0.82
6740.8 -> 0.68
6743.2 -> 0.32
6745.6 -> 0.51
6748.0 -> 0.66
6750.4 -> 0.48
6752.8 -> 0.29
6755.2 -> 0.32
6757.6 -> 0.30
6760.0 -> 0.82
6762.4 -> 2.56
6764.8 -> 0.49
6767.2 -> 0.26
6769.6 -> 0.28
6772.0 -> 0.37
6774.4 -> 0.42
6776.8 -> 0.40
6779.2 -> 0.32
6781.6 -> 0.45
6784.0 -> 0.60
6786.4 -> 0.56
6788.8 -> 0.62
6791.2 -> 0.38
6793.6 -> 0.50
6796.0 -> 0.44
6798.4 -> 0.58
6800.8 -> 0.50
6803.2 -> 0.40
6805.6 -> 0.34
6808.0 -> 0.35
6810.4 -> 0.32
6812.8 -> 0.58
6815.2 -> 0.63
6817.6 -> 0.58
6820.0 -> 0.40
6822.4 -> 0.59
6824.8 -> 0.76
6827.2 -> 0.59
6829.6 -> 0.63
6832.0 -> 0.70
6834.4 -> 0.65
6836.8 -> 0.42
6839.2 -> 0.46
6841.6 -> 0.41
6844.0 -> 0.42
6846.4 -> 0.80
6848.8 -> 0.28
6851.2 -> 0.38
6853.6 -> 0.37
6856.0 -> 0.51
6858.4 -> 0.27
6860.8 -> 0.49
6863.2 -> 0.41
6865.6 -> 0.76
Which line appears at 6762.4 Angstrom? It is Halpha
